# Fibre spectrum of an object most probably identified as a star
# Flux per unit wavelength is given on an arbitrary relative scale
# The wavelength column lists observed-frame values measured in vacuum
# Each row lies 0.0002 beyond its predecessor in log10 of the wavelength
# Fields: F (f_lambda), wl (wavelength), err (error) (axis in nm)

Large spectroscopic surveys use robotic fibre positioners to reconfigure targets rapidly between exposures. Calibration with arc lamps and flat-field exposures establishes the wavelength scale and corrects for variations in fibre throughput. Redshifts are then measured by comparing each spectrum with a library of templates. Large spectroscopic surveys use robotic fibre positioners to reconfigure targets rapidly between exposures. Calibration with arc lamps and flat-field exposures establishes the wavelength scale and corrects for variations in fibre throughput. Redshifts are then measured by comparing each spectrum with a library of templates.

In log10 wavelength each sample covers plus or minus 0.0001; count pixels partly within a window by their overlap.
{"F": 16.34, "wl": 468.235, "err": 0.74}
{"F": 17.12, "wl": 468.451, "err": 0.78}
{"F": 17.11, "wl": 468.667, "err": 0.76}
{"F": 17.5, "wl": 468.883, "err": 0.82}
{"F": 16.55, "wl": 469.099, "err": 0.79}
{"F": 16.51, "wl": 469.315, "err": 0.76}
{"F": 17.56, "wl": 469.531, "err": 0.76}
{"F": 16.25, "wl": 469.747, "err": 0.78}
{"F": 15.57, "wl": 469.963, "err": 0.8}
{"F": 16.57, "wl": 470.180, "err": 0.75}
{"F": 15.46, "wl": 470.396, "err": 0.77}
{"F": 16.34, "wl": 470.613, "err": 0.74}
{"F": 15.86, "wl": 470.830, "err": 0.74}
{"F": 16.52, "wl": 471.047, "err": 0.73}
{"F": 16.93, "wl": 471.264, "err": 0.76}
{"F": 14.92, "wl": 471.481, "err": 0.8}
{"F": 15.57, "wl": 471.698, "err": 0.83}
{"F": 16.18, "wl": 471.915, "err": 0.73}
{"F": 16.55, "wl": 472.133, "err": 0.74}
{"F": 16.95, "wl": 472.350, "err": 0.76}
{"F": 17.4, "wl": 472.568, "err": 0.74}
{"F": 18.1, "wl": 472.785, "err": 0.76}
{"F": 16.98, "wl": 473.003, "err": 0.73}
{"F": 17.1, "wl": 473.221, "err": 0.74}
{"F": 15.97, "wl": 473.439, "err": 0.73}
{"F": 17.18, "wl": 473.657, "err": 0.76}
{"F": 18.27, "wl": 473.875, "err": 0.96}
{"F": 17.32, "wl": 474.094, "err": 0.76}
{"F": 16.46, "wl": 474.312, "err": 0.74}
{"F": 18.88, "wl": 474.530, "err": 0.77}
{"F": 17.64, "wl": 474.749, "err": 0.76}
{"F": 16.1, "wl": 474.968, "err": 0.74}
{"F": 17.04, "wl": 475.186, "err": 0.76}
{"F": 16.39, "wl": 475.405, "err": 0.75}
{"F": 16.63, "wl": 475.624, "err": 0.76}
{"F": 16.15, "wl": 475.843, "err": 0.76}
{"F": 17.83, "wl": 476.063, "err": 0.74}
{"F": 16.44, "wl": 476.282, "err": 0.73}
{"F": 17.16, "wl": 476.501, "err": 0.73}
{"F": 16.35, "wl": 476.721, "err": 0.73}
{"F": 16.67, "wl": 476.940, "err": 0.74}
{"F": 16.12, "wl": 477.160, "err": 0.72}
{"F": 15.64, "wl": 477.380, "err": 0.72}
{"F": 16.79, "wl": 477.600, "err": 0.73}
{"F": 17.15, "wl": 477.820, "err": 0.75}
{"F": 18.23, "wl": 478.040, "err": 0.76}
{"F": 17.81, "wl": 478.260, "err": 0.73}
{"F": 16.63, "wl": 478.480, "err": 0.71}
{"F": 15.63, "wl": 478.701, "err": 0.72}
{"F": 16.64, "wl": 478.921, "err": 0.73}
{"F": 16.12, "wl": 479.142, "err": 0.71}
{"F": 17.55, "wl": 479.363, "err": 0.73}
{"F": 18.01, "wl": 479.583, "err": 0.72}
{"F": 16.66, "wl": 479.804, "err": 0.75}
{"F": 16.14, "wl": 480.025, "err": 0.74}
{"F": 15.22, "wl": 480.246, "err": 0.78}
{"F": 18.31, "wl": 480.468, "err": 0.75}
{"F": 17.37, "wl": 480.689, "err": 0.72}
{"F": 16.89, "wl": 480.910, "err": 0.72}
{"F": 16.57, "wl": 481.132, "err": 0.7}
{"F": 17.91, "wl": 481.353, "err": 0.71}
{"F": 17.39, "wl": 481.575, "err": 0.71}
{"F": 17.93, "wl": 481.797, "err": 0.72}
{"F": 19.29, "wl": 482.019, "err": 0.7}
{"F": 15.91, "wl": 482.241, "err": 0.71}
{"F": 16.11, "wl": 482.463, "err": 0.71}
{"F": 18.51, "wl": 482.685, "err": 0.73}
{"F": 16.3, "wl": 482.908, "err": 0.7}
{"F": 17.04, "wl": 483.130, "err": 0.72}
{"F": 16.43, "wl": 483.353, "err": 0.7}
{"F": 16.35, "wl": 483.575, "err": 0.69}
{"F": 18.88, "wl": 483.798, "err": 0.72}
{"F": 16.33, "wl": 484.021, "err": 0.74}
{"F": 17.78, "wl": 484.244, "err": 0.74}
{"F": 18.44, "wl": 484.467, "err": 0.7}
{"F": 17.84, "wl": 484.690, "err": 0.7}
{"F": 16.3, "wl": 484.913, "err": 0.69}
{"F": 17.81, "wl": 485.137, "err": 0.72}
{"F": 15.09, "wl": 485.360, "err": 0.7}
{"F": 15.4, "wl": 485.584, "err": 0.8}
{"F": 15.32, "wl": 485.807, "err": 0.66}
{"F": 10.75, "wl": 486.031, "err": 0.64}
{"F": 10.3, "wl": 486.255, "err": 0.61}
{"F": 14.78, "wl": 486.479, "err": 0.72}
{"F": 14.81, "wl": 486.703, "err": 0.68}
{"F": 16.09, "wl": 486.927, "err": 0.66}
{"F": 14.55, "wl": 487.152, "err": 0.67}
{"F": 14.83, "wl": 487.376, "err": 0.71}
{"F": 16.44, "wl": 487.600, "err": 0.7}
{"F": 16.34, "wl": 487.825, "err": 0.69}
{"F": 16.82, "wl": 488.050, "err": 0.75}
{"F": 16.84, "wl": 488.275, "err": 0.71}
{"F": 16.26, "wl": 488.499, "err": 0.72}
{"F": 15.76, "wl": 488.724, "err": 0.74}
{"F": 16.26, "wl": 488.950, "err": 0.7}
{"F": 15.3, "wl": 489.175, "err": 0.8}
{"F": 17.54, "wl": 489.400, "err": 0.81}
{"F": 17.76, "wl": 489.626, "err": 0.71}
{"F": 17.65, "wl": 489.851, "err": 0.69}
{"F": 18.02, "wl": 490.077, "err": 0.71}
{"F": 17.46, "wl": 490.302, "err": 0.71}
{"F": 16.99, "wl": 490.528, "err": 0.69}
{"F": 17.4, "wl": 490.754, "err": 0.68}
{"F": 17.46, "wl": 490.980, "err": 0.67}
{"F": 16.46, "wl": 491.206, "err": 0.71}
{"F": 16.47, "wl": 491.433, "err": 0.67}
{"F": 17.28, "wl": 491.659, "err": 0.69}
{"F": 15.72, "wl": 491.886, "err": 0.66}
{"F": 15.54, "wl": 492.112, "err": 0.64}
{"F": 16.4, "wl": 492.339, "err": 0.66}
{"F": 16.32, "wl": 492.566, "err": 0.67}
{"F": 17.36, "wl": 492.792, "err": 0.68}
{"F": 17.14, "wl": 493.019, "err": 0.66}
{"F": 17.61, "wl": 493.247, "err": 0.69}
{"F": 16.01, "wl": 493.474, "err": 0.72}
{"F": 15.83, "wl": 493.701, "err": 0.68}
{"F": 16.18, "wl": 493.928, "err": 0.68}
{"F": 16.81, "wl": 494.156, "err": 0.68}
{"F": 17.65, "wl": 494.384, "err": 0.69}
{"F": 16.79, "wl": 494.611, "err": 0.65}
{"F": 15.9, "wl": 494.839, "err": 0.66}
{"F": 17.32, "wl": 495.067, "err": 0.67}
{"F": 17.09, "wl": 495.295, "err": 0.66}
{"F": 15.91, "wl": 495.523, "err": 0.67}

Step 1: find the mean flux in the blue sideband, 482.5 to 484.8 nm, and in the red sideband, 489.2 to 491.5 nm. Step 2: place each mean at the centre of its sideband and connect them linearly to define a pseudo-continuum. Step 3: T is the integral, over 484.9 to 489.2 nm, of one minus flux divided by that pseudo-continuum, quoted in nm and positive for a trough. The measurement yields 0.50 nm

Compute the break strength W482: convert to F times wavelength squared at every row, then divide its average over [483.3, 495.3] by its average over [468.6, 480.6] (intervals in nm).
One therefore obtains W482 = 1.04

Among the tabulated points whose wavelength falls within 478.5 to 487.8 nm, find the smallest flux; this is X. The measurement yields 10.3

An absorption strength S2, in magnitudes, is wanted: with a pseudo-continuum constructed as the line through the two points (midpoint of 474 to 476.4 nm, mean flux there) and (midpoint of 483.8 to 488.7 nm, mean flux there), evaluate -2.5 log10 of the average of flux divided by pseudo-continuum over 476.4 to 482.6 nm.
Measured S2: -0.029 mag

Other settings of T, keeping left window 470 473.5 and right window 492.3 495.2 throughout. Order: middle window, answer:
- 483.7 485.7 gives -0.06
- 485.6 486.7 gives 0.23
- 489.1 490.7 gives -0.06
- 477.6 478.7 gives -0.04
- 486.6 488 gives 0.09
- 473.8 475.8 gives -0.08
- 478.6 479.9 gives -0.02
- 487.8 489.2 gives 0.03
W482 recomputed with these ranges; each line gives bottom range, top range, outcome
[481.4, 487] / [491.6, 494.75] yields 1.06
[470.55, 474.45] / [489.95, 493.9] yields 1.09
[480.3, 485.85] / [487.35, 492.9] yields 1.01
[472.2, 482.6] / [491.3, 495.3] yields 1.04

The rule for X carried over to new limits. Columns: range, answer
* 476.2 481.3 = 15.22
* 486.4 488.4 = 14.55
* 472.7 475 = 15.97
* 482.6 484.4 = 16.3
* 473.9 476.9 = 16.1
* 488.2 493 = 15.3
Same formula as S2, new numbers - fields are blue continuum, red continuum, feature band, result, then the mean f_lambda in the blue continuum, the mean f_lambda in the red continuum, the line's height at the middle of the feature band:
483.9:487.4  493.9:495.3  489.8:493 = -0.04 mag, 15.4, 16.8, 16.3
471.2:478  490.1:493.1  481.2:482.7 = -0.04 mag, 16.8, 16.8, 16.8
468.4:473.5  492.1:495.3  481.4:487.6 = 0.03 mag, 16.6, 16.7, 16.6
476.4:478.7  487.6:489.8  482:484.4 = -0.03 mag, 16.8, 16.6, 16.7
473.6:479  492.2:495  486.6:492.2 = 0.02 mag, 16.9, 16.7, 16.7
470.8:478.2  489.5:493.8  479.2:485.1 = -0.02 mag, 16.8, 16.9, 16.9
